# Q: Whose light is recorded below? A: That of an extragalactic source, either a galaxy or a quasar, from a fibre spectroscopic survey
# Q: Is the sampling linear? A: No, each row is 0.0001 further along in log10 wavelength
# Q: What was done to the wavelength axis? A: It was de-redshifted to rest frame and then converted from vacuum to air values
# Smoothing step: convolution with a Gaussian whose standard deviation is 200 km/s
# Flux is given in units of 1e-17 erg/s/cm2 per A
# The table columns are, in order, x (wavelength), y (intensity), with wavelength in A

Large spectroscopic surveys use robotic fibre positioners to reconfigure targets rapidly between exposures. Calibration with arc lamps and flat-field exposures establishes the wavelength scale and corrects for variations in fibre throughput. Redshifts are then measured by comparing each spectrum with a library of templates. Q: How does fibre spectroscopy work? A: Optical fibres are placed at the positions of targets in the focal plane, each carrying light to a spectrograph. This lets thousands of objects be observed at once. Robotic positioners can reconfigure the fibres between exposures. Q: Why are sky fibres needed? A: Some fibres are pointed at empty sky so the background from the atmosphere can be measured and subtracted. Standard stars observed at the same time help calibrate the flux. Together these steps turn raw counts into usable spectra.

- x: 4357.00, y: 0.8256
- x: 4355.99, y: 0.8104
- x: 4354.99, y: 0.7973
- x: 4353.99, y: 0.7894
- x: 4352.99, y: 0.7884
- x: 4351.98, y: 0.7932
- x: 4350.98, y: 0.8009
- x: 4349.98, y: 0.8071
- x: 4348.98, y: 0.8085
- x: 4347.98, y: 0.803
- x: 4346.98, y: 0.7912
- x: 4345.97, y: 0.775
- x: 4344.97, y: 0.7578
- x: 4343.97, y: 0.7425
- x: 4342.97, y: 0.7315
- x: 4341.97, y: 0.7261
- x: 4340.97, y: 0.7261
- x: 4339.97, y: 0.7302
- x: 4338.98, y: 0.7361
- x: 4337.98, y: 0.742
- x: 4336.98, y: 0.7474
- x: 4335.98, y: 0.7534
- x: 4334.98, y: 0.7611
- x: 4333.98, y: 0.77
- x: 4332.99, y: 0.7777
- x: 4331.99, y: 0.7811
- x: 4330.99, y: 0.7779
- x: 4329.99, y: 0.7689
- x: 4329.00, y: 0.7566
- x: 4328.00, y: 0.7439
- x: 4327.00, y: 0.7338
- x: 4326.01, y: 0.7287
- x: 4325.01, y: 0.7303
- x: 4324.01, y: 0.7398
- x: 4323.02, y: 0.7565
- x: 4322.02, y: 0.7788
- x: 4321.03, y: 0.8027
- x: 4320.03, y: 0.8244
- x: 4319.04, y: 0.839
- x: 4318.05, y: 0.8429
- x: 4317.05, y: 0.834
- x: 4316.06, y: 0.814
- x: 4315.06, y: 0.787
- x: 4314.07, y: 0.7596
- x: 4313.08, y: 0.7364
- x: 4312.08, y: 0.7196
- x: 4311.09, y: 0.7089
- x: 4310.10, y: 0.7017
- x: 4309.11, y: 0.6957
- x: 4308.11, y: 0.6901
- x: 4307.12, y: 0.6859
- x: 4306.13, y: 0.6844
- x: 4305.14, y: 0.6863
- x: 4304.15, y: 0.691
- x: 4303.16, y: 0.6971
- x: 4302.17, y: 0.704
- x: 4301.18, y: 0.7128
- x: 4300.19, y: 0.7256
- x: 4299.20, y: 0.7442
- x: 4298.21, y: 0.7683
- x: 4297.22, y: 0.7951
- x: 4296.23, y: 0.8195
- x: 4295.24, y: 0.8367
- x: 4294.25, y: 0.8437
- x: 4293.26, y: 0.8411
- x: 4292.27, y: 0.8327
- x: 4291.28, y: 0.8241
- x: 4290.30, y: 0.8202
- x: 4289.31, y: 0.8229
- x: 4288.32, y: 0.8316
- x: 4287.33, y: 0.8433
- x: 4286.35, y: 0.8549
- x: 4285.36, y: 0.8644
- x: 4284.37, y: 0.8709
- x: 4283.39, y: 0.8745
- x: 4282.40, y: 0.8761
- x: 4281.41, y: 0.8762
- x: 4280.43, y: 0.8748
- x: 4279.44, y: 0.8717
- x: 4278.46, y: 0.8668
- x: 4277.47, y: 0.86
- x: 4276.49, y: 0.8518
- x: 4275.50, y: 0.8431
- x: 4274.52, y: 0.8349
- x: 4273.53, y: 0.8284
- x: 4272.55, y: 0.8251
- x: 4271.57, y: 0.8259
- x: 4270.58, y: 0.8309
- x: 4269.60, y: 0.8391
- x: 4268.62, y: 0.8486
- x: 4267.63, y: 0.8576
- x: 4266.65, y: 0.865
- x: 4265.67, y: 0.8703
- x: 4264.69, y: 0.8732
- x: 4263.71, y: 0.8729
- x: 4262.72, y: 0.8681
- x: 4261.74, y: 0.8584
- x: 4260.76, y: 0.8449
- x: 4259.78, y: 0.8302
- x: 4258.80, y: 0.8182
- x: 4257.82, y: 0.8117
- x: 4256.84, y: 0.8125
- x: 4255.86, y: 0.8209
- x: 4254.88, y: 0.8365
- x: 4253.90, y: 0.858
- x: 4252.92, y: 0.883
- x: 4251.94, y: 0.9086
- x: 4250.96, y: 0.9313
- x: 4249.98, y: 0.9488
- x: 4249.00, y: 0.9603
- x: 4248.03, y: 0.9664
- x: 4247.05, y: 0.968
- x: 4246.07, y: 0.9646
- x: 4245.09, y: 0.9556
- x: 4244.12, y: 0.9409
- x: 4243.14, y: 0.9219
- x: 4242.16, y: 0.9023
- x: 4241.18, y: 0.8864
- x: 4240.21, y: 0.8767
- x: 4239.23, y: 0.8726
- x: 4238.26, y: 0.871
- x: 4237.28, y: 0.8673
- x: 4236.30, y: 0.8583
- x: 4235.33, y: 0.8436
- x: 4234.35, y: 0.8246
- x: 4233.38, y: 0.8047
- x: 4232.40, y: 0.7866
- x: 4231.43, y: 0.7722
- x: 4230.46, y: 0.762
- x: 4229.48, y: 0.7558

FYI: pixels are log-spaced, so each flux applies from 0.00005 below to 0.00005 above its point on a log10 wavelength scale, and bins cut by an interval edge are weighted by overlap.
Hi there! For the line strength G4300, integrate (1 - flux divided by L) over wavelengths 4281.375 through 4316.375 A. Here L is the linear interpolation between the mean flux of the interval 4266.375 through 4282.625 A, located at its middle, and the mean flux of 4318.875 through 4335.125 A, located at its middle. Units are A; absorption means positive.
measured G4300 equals 1.5 A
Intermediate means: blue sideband 0.851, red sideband 0.768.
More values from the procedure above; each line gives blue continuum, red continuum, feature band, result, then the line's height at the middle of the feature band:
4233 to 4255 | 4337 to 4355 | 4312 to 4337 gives 0.71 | 0.796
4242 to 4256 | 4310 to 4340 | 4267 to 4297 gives 0.24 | 0.853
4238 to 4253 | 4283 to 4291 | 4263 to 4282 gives 0.45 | 0.875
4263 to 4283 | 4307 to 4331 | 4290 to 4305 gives 0.56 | 0.804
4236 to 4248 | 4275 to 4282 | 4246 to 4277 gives 0.68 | 0.885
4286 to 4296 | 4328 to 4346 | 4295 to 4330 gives 1.99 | 0.796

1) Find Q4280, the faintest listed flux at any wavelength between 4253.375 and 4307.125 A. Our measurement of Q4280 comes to 0.6844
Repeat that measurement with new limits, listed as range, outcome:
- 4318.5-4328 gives 0.7287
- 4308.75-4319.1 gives 0.6957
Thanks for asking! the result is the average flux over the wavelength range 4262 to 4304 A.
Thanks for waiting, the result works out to 0.829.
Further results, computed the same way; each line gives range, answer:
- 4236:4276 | 0.874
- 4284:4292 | 0.841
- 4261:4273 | 0.853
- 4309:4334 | 0.767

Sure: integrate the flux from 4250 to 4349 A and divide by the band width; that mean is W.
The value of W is 0.798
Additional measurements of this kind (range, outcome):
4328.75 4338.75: 0.763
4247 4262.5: 0.876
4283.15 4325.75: 0.777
